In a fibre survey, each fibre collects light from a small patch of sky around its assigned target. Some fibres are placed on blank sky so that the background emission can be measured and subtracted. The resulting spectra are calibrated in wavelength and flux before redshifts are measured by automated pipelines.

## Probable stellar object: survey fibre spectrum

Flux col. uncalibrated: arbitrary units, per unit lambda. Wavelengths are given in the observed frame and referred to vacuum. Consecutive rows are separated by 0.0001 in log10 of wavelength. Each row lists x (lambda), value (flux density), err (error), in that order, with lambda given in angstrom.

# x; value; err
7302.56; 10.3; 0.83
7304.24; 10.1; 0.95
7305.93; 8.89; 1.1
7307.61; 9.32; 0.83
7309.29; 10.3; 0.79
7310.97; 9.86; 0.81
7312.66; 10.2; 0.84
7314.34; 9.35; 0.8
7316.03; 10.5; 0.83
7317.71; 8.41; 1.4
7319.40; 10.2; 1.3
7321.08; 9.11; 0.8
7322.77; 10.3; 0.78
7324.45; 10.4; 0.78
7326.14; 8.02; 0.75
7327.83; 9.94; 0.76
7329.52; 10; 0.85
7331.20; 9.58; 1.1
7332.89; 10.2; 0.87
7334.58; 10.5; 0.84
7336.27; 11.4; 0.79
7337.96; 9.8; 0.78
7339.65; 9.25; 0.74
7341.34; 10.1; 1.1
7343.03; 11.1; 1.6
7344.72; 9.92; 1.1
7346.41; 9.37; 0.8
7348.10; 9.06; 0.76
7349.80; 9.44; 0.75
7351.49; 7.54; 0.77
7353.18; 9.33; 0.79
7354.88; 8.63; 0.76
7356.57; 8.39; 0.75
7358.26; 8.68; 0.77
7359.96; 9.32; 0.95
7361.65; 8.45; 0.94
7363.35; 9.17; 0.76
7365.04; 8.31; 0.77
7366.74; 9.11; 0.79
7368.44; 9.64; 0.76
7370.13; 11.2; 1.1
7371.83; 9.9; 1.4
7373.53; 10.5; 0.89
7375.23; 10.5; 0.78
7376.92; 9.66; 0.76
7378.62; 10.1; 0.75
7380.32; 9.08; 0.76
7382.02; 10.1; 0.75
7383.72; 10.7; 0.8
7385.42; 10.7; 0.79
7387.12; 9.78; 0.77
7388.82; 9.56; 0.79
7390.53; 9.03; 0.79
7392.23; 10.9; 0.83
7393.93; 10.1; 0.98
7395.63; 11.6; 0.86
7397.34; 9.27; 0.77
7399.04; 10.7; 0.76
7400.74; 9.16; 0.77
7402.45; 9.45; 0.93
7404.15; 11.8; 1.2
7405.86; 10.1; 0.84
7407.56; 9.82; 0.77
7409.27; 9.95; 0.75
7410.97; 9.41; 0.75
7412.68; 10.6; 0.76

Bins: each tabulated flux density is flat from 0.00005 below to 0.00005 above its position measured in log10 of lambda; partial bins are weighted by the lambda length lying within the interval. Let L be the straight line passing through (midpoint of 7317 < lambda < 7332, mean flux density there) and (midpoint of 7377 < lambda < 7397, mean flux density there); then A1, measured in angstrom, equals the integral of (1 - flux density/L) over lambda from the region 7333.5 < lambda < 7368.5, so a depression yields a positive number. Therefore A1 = 1.5 angstrom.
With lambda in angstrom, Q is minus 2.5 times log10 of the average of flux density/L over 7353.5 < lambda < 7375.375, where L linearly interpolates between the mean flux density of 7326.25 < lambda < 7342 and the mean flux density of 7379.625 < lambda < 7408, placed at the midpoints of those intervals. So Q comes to 0.08 mag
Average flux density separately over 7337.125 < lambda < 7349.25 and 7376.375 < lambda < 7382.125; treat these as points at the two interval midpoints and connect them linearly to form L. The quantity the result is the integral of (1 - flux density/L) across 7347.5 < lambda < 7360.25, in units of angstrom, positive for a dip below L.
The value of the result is 1.3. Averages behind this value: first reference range 9.79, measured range 8.77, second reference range 9.69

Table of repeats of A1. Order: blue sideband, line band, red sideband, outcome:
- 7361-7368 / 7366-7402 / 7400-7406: -2.23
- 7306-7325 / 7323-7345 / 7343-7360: -1.46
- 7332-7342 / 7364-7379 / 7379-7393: 0.27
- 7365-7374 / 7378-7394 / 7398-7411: -0.04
